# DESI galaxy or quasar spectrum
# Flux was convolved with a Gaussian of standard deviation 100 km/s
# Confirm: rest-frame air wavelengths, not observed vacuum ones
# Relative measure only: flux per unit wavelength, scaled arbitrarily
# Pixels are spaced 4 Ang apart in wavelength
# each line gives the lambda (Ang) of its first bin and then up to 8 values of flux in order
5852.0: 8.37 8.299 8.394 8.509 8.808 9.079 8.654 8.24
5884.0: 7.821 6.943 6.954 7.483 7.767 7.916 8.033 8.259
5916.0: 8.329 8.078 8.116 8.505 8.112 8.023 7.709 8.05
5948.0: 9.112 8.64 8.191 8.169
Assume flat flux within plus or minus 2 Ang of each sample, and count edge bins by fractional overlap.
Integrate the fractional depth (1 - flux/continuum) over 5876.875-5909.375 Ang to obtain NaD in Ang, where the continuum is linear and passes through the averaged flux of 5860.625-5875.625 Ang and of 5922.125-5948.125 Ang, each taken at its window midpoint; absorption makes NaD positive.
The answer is 3.27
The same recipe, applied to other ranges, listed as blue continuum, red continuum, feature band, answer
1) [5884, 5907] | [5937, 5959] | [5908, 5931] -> -1.09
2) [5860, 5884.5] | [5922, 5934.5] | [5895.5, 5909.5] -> 0.93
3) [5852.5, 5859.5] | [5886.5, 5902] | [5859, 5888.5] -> -1.93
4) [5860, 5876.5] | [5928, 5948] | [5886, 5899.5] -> 2.09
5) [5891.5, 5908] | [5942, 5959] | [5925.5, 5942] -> 0.22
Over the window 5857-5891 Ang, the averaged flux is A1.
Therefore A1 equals 8.27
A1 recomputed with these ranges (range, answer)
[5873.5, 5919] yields 7.87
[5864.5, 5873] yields 8.85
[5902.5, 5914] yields 8.08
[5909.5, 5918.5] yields 8.27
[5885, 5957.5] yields 8.01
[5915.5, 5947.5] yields 8.15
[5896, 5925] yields 8.03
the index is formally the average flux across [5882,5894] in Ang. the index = 7.24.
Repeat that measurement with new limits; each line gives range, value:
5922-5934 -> 8.24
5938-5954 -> 8.38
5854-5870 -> 8.5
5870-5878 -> 8.87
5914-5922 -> 8.2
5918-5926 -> 8.1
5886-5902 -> 7.29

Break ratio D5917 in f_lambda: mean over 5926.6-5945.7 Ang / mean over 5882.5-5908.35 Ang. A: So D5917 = 1.1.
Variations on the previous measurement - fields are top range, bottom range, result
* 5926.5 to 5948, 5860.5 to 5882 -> 0.95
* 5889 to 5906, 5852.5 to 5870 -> 0.88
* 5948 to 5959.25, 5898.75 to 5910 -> 1.08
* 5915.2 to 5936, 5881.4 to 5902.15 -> 1.11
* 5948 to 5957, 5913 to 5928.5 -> 1.04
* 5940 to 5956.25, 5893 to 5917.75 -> 1.06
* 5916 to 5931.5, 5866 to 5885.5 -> 0.96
